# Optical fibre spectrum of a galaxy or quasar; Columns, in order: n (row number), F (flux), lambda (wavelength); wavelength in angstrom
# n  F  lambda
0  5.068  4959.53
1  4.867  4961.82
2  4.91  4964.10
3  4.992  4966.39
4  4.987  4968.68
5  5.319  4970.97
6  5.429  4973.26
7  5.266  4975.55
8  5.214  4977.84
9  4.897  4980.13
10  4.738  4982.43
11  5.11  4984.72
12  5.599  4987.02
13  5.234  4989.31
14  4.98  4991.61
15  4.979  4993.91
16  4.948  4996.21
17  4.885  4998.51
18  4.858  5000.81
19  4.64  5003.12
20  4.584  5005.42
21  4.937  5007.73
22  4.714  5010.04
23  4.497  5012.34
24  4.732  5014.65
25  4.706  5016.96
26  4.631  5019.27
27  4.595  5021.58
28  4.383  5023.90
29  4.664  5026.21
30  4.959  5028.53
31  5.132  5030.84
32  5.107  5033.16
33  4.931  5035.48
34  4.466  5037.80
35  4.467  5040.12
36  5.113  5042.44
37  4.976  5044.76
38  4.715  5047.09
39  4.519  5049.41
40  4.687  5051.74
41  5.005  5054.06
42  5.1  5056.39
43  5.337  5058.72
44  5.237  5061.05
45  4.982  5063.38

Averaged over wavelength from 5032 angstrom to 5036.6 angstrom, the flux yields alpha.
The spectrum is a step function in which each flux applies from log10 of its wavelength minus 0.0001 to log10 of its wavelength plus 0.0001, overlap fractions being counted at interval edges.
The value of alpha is 5.02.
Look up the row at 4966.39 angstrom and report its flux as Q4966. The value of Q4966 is 4.992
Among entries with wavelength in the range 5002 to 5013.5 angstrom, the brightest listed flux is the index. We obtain 4.937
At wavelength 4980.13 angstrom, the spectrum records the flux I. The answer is 4.897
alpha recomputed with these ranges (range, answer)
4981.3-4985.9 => 4.93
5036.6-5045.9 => 4.76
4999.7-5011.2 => 4.75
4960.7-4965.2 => 4.89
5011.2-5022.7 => 4.63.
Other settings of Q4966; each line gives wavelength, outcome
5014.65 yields 4.732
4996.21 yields 4.948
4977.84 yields 5.214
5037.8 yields 4.466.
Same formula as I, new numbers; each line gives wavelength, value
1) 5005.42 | 4.584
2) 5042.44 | 5.113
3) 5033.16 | 5.107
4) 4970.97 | 5.319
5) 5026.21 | 4.664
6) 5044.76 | 4.976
